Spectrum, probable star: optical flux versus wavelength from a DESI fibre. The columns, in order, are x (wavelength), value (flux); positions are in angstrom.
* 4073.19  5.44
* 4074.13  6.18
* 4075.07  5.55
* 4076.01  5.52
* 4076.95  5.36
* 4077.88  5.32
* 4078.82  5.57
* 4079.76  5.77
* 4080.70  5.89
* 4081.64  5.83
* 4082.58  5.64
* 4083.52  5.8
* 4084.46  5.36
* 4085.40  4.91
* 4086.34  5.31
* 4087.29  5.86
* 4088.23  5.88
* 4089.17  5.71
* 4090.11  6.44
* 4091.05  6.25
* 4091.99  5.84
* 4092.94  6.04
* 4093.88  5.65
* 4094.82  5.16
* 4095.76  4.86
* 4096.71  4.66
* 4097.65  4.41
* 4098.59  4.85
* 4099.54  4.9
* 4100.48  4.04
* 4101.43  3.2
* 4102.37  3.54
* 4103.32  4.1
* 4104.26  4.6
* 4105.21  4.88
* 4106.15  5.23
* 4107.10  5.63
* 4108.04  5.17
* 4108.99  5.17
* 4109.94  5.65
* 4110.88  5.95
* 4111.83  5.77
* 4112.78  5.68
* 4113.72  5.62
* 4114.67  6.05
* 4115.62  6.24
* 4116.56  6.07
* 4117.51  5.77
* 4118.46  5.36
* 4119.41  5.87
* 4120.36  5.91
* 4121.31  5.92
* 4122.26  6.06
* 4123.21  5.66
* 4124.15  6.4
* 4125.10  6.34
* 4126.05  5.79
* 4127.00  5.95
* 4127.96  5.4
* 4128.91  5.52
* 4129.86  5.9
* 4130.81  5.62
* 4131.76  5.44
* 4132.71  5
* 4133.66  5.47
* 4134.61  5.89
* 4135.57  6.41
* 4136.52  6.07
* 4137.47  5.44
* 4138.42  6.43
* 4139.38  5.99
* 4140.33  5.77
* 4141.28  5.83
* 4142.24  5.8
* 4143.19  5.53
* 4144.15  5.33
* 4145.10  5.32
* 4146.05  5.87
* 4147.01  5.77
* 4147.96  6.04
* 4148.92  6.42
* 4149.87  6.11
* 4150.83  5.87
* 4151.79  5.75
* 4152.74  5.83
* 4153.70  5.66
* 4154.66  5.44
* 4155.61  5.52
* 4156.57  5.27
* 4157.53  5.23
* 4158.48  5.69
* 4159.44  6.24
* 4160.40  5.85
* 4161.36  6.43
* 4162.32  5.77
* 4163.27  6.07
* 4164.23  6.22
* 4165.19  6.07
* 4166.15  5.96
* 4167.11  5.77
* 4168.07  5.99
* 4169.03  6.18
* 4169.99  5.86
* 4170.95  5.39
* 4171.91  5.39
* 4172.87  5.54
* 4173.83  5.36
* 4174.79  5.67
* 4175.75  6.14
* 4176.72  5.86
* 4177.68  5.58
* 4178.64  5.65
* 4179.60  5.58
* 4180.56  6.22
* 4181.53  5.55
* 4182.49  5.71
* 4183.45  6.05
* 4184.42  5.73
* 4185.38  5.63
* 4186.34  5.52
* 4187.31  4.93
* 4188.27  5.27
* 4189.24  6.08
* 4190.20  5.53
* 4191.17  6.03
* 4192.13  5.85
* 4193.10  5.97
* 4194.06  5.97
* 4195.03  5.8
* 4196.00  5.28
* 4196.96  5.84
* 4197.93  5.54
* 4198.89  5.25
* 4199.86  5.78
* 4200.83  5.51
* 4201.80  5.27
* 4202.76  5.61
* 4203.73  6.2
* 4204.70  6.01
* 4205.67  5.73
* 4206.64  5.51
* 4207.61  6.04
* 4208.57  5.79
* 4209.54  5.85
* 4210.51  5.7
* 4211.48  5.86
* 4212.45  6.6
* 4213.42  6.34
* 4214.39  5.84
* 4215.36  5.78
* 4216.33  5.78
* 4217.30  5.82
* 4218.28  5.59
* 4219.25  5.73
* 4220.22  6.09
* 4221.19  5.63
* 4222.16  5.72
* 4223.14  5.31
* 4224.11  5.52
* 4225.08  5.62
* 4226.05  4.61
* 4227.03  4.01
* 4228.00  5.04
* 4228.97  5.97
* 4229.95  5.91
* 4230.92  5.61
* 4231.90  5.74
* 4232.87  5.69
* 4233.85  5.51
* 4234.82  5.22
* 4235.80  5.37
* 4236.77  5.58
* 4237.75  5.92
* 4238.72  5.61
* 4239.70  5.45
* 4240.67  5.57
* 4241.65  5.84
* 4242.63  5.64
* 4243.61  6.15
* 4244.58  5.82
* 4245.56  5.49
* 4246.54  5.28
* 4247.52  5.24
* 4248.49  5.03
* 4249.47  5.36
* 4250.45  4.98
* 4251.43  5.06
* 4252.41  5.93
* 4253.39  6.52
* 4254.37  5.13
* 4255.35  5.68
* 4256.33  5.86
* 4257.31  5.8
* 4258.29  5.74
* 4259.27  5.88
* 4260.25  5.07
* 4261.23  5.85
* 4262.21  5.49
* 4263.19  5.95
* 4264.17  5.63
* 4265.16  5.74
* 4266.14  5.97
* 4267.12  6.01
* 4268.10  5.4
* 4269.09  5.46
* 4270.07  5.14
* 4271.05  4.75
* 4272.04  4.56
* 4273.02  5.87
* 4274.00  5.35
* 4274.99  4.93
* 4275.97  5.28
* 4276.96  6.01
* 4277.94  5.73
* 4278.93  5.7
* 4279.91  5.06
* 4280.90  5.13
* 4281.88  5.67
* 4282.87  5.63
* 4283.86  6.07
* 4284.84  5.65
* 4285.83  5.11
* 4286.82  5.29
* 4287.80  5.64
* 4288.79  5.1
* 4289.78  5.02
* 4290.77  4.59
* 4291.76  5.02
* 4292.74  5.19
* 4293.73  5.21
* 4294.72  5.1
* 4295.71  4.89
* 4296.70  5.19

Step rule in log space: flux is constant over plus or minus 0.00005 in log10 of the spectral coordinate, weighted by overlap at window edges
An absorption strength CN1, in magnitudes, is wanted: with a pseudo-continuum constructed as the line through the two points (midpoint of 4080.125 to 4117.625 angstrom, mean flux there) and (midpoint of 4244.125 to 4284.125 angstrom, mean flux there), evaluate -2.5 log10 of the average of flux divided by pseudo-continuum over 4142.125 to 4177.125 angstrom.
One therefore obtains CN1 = -0.08 mag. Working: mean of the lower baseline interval 5.34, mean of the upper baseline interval 5.51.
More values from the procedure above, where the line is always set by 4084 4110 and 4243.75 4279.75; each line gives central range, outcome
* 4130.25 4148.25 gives -0.104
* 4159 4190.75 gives -0.094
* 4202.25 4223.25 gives -0.087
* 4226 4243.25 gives -0.006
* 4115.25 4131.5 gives -0.136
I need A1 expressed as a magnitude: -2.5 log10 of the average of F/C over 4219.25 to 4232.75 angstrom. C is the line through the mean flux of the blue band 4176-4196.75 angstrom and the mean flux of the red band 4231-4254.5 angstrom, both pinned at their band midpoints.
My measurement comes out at 0.03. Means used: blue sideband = 5.71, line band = 5.46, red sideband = 5.55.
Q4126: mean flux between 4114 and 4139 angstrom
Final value 5.84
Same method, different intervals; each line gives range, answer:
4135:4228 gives 5.74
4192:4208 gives 5.71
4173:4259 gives 5.65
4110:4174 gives 5.81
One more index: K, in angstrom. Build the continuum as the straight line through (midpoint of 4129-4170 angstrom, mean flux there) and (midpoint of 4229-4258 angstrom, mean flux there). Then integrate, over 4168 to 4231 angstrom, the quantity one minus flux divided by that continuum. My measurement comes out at 0.1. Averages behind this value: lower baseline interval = 5.81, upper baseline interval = 5.59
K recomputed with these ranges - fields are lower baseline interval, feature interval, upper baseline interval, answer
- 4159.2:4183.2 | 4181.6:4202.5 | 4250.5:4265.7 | 0.6 angstrom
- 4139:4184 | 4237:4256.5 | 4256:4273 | 0.1 angstrom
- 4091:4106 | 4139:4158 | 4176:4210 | -1.6 angstrom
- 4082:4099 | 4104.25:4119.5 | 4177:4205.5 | -0.2 angstrom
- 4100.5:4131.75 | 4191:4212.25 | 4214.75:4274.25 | -0.9 angstrom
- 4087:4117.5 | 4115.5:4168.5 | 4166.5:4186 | -2.8 angstrom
